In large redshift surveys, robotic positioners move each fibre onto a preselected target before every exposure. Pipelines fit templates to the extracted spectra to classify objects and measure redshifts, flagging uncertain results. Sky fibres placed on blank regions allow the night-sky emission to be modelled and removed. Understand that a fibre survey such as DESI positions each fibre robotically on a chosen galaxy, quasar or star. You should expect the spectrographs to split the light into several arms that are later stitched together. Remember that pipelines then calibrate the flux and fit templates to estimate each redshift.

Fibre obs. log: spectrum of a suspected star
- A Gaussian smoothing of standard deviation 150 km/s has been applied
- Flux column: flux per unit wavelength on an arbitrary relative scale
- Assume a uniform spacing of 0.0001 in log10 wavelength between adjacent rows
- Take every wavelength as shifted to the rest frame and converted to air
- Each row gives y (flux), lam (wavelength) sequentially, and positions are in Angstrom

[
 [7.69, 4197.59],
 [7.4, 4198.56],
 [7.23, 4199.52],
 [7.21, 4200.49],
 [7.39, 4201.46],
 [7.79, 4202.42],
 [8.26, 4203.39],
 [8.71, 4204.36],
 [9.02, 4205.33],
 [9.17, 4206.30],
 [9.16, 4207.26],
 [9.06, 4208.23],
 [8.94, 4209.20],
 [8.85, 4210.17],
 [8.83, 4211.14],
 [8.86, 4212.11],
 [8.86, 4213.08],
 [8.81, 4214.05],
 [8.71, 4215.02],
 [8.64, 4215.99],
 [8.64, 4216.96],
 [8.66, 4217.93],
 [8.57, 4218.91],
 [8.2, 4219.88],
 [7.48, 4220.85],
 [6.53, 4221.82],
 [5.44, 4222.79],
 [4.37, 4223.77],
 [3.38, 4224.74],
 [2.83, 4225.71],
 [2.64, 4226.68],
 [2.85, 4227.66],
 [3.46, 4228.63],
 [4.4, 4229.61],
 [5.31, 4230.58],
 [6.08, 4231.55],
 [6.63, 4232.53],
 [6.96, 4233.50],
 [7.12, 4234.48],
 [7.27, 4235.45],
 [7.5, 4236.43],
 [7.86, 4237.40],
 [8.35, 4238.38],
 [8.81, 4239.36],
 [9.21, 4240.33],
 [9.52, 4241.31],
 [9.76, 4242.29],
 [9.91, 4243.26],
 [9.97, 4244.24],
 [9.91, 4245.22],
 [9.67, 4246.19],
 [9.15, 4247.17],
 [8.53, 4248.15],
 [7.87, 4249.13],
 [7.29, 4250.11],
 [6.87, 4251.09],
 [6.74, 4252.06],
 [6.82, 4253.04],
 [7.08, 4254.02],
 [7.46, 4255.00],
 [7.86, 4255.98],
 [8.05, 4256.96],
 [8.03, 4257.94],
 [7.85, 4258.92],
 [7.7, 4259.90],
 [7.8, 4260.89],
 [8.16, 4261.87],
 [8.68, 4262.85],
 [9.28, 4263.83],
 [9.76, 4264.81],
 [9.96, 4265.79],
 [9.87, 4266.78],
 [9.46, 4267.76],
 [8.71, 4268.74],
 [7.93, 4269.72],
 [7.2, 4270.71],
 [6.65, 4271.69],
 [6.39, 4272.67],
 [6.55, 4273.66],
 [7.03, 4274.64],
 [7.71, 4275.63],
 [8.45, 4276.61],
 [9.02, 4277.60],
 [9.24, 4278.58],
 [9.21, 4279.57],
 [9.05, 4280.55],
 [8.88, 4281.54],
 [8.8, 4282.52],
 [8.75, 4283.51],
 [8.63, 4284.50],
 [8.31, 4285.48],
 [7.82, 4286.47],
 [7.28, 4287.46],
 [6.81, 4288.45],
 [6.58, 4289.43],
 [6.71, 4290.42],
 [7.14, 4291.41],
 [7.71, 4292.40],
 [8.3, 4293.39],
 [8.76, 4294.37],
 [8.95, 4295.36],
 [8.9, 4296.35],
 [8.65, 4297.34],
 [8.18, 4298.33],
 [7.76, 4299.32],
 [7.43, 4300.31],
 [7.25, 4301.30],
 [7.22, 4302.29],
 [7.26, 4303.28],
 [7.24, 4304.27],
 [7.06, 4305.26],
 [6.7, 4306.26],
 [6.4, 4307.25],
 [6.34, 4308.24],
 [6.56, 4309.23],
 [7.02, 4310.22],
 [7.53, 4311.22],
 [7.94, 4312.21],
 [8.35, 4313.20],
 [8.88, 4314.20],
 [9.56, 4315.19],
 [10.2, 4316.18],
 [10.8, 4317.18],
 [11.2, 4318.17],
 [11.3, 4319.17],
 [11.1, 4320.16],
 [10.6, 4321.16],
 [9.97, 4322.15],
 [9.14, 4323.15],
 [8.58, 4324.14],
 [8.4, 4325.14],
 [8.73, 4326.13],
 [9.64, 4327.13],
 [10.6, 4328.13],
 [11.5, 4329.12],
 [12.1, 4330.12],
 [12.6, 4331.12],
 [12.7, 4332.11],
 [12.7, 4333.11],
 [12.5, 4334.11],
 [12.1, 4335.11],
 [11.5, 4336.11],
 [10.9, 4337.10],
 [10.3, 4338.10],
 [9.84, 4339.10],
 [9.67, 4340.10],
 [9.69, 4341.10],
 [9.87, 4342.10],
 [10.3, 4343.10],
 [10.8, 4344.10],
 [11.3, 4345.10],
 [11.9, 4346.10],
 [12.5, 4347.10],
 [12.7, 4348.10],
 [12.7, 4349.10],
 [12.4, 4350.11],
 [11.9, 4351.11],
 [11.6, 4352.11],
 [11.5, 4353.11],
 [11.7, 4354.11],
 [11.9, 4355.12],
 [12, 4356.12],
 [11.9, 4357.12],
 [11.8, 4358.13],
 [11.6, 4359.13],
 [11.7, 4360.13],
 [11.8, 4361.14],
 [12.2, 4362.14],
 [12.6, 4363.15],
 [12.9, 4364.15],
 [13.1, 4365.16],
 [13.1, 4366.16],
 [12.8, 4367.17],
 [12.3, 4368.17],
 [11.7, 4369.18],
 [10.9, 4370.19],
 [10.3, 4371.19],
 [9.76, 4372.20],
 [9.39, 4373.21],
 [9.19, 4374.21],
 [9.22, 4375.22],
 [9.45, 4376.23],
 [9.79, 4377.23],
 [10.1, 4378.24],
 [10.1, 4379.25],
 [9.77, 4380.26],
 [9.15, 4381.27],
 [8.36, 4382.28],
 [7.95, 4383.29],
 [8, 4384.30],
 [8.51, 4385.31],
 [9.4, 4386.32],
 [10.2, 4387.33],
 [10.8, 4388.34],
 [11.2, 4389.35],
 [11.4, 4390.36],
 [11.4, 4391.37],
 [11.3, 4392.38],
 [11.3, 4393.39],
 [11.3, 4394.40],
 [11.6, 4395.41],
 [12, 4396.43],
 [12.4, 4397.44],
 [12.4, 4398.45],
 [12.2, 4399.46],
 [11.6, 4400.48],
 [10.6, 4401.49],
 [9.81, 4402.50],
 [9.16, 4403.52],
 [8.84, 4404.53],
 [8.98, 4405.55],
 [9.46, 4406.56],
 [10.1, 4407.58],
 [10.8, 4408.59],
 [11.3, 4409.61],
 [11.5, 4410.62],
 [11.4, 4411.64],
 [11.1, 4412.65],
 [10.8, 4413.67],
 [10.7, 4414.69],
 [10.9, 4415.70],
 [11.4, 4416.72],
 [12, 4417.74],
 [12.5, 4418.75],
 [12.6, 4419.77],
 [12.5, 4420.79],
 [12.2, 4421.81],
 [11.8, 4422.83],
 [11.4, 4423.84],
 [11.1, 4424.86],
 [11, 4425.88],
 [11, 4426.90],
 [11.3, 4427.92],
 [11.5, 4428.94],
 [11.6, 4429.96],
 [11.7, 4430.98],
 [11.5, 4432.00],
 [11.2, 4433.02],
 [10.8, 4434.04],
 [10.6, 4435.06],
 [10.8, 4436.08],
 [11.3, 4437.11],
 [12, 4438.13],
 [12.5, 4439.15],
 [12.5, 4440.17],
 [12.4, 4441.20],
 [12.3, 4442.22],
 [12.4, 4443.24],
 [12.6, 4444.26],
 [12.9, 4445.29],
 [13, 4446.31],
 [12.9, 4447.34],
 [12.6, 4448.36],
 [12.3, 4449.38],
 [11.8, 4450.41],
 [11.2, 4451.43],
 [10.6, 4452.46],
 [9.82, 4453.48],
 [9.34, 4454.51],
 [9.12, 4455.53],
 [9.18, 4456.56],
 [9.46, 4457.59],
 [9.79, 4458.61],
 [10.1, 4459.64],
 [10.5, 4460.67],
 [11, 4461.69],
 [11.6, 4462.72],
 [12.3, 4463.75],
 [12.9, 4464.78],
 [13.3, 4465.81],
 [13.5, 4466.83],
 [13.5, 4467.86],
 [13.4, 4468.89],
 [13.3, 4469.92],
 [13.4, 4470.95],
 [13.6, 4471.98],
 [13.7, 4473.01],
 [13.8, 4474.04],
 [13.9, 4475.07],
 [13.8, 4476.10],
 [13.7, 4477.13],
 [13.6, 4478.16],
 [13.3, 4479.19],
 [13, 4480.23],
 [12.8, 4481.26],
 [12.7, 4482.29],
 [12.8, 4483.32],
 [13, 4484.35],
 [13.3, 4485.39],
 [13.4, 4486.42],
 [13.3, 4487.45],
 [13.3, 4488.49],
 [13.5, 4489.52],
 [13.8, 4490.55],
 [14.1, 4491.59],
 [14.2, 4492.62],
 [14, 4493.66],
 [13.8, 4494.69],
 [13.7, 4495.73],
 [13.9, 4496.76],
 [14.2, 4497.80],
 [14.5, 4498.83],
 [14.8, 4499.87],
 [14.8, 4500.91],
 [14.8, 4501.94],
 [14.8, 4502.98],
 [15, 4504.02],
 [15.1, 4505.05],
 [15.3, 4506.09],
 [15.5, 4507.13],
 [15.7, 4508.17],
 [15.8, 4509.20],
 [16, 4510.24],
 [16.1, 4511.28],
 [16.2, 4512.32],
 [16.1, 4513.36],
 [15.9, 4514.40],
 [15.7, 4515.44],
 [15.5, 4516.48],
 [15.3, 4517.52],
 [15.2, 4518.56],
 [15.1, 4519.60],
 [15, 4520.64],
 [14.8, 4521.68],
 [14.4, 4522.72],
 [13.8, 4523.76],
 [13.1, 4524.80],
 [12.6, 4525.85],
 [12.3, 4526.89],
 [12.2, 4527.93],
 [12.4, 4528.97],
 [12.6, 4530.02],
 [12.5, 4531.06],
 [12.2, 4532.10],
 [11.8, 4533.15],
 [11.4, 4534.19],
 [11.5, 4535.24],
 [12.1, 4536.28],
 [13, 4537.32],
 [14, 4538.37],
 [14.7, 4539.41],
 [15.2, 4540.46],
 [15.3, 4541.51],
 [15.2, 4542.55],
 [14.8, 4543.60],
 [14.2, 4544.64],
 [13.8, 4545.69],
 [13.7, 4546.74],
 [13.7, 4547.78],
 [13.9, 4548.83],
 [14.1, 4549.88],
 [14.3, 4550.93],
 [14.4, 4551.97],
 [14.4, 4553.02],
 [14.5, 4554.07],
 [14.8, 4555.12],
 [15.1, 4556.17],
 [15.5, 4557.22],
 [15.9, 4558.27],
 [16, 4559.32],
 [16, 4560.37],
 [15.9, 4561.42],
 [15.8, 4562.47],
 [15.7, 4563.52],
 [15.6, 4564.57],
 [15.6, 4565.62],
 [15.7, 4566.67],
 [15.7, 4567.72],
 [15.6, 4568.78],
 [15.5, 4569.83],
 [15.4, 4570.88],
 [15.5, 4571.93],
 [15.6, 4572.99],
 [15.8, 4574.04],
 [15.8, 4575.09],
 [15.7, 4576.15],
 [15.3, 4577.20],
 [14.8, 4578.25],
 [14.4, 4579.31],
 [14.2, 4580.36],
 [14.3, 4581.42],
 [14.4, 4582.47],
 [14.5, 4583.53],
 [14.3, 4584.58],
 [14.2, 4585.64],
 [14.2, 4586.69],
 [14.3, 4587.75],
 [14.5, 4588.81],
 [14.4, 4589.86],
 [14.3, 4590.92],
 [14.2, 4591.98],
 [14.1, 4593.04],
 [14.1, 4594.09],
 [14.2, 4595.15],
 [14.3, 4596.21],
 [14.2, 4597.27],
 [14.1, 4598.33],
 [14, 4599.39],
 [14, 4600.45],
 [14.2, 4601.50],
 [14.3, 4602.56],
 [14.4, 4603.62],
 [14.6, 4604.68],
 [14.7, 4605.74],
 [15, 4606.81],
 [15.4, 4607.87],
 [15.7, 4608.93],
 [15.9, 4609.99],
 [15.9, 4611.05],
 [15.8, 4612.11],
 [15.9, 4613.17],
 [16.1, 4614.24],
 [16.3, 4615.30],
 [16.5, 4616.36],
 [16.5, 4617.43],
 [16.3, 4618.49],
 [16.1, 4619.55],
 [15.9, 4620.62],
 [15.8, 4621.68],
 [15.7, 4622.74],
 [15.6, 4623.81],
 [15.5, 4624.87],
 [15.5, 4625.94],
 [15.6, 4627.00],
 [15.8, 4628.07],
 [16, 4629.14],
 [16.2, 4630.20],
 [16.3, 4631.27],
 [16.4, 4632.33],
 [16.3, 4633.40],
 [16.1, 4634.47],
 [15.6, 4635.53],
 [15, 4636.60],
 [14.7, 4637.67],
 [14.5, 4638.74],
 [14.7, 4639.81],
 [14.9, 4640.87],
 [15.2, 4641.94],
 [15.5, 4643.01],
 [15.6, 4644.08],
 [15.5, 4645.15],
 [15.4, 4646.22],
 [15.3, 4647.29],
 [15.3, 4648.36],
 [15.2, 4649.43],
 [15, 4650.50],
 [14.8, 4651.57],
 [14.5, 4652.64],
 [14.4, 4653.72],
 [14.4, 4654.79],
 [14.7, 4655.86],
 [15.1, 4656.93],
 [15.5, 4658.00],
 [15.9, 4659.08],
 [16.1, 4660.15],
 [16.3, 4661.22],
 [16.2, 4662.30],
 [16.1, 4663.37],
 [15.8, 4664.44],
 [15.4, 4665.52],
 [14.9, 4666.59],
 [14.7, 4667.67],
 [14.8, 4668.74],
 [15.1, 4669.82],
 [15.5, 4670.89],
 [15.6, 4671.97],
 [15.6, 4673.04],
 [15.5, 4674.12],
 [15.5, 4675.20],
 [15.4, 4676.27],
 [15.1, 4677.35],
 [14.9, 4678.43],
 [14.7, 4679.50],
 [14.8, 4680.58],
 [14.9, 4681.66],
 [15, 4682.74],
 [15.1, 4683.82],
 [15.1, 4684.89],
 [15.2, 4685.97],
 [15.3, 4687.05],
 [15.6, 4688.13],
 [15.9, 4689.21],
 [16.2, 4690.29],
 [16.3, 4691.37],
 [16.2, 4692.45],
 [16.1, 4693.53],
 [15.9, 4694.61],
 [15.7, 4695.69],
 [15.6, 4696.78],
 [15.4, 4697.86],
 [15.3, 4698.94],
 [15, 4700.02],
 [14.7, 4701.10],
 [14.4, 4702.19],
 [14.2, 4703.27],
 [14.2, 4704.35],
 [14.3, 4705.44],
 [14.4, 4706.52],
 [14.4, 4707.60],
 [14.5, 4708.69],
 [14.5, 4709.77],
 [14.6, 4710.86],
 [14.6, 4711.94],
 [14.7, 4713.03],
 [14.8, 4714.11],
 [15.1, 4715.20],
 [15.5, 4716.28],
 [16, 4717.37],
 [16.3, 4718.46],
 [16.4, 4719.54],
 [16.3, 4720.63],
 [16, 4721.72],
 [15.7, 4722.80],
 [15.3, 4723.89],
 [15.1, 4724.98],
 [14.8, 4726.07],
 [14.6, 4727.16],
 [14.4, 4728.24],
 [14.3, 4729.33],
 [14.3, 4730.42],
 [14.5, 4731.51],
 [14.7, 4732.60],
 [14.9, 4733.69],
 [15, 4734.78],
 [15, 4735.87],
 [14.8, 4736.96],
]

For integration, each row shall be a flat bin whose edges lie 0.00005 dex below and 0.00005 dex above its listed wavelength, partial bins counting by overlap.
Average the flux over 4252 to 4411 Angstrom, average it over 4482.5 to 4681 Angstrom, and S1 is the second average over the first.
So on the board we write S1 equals 1.53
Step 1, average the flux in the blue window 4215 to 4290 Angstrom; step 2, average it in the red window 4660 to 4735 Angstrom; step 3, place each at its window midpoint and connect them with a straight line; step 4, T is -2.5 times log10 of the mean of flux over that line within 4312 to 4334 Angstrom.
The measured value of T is -0.17 mag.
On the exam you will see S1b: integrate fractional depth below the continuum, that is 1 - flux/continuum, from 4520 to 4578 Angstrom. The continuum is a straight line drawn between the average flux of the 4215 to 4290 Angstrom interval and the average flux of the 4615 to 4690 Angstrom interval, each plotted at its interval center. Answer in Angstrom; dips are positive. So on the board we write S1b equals -4.1 Angstrom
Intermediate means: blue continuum 7.66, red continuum 15.4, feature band 14.4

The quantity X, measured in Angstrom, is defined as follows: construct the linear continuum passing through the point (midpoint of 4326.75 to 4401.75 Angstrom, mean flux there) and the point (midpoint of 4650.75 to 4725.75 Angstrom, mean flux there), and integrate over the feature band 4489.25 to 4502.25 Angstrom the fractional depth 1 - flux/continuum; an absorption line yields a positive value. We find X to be -1.4 Angstrom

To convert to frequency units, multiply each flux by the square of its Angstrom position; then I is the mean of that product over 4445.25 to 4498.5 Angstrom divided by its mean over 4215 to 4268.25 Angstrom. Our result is 1.9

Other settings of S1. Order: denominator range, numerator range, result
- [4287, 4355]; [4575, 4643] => 1.58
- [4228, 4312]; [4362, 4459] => 1.41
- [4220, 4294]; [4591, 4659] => 2.01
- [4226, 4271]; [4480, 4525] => 1.87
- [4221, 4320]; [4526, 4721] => 1.93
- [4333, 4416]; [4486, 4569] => 1.32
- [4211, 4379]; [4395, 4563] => 1.44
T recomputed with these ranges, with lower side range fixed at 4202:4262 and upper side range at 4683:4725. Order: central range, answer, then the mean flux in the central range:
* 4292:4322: 0.06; 8.39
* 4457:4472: -0.06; 12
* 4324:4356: -0.19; 11.2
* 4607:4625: -0.15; 15.9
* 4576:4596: -0.08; 14.4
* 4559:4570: -0.21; 15.7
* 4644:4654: -0.05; 15.1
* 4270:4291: 0.07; 7.86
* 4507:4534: -0.17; 14.3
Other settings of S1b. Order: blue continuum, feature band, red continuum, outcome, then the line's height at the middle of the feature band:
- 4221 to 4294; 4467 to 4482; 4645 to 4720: -2.59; 11.5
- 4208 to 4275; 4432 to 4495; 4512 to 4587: 1.27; 12.6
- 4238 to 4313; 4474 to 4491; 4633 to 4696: -1.99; 11.9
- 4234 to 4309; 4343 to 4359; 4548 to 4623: -3.24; 9.84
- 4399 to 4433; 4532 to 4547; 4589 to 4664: 0.00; 13.6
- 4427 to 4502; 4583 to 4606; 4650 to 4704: -0.10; 14.2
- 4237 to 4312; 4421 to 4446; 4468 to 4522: 1.75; 12.6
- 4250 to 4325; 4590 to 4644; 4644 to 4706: -4.01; 14.2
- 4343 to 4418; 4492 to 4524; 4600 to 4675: -4.39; 13.2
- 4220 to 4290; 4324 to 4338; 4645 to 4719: -3.33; 8.95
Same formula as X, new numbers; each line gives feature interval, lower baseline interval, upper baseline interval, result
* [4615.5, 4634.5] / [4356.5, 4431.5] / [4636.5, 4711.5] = -2.1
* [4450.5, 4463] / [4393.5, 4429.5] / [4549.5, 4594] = 2.1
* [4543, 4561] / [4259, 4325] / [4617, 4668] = -1.3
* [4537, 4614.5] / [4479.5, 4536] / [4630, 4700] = -1.2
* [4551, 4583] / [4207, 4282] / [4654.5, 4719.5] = -5.0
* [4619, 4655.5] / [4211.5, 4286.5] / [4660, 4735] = -3.1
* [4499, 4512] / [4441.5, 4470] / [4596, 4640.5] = -2.5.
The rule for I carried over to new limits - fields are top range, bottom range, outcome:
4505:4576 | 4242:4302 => 2.02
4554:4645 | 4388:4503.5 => 1.35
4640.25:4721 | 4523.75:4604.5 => 1.12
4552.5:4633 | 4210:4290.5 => 2.30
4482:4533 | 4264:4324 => 1.89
